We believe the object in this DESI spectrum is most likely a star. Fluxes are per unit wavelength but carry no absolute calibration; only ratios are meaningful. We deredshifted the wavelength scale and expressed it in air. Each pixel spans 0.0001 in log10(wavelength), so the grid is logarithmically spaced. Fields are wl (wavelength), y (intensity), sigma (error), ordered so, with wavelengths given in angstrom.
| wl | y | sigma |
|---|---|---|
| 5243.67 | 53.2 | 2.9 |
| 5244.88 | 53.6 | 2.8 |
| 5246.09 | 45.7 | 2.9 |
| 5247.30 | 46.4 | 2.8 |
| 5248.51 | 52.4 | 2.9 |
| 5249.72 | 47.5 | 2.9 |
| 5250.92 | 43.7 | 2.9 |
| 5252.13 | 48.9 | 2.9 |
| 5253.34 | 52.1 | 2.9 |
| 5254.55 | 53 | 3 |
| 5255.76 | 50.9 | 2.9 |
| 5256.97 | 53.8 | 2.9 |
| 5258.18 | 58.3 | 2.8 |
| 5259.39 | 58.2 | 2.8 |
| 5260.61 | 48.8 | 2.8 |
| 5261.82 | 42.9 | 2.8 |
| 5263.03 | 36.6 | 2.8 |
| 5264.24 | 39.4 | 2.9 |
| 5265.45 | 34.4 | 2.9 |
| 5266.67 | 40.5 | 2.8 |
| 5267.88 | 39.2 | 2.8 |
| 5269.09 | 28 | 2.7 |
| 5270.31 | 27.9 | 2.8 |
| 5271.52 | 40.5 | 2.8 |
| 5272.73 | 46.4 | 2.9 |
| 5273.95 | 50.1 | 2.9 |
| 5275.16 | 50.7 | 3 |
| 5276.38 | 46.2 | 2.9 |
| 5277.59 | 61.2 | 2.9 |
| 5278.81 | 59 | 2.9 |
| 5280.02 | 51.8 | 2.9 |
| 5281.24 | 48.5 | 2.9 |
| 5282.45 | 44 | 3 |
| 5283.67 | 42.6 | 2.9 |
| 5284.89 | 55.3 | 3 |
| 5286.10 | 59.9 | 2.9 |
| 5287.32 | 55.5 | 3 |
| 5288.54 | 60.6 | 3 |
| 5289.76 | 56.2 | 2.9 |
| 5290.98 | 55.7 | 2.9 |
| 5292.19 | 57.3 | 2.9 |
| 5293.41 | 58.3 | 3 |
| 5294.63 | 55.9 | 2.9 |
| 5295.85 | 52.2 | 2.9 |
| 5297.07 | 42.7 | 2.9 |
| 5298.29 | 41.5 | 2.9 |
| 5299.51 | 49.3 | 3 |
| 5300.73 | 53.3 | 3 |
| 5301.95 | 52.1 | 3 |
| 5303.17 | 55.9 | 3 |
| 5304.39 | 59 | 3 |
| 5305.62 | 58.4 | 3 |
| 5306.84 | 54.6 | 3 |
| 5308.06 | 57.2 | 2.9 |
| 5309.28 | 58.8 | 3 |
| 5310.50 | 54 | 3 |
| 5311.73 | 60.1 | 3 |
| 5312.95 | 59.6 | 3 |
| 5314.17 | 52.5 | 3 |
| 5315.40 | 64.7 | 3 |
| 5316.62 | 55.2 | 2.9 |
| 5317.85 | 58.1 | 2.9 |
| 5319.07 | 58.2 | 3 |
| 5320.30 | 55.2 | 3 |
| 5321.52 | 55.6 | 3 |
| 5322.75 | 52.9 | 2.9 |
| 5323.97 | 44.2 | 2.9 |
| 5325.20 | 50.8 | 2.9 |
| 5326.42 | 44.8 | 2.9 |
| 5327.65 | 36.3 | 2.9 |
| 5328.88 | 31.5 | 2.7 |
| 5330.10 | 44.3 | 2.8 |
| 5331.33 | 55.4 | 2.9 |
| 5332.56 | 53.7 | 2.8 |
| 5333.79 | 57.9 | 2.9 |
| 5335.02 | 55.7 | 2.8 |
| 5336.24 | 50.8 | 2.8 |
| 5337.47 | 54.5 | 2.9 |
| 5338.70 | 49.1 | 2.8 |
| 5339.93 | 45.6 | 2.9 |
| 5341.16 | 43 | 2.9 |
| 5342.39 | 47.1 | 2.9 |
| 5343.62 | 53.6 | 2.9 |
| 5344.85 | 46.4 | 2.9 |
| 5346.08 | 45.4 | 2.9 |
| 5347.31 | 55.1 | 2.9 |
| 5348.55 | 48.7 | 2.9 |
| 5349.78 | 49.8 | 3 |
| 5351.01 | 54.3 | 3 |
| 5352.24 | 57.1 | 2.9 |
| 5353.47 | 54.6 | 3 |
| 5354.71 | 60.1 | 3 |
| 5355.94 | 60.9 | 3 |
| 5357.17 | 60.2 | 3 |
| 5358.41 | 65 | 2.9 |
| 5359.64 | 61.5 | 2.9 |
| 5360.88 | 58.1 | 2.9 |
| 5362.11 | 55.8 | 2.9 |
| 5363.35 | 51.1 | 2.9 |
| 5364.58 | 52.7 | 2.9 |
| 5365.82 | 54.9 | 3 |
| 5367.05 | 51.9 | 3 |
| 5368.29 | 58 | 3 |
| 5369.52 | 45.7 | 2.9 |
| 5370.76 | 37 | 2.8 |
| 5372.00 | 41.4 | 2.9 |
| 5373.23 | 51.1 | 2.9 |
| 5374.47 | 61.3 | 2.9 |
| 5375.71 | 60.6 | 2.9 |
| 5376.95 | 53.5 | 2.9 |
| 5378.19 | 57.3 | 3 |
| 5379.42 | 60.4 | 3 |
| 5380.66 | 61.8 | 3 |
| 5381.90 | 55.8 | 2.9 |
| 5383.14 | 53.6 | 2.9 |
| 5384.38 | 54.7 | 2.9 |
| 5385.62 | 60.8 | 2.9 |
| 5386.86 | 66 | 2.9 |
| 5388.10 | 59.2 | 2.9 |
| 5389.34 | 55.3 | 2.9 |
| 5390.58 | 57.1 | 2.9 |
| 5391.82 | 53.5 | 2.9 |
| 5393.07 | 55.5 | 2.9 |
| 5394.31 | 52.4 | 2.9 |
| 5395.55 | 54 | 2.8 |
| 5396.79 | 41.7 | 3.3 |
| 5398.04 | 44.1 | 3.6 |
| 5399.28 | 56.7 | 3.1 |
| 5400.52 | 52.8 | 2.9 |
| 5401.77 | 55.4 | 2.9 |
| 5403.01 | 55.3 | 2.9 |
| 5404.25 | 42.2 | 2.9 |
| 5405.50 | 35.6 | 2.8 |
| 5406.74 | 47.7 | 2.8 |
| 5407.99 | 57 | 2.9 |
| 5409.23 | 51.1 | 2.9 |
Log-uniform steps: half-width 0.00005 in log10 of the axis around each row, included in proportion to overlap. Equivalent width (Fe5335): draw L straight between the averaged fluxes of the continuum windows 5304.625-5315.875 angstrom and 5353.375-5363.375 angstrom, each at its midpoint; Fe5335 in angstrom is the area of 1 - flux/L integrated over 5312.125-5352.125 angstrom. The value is 5.0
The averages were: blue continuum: 57.7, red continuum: 59.2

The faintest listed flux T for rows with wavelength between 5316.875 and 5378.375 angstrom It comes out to 31.5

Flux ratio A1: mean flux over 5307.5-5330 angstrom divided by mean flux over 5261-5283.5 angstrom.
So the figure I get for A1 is 1.2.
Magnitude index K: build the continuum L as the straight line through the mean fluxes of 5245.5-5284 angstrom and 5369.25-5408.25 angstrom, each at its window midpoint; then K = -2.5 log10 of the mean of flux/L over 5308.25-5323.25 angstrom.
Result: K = -0.16 mag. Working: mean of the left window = 46.6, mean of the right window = 53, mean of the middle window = 57.1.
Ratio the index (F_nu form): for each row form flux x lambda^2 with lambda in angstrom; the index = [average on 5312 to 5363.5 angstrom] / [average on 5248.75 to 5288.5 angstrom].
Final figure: 1.14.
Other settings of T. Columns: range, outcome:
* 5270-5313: 27.9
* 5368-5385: 37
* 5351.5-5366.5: 51.1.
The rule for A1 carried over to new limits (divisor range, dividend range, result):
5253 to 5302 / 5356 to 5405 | 1.11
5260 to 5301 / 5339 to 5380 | 1.11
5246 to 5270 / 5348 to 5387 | 1.21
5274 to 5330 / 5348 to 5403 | 1.04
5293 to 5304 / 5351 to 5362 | 1.15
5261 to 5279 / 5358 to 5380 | 1.27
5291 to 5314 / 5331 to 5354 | 0.94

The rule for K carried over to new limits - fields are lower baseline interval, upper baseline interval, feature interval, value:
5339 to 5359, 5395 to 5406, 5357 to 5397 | -0.09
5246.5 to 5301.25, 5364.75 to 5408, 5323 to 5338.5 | 0.06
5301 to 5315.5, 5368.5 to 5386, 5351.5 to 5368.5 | -0.05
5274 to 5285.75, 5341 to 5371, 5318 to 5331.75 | 0.09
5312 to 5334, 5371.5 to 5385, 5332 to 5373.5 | 0.03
